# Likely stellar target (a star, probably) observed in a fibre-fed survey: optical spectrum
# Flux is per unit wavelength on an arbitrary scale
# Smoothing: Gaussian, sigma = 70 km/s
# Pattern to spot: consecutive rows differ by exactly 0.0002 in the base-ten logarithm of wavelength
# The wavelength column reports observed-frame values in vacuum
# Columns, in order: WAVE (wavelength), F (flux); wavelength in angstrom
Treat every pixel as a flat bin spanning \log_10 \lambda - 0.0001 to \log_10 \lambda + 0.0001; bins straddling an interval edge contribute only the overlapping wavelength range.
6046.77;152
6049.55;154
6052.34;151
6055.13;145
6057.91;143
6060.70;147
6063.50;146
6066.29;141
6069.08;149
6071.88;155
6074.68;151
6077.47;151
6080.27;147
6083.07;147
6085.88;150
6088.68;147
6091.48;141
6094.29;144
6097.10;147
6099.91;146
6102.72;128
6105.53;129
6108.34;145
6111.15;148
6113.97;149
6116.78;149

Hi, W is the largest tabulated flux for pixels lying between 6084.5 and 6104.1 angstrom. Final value 150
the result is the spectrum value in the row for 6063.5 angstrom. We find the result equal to 146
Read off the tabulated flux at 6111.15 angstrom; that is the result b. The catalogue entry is 148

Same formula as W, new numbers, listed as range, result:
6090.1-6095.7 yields 144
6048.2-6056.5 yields 154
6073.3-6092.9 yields 151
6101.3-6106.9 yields 129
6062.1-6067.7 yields 146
